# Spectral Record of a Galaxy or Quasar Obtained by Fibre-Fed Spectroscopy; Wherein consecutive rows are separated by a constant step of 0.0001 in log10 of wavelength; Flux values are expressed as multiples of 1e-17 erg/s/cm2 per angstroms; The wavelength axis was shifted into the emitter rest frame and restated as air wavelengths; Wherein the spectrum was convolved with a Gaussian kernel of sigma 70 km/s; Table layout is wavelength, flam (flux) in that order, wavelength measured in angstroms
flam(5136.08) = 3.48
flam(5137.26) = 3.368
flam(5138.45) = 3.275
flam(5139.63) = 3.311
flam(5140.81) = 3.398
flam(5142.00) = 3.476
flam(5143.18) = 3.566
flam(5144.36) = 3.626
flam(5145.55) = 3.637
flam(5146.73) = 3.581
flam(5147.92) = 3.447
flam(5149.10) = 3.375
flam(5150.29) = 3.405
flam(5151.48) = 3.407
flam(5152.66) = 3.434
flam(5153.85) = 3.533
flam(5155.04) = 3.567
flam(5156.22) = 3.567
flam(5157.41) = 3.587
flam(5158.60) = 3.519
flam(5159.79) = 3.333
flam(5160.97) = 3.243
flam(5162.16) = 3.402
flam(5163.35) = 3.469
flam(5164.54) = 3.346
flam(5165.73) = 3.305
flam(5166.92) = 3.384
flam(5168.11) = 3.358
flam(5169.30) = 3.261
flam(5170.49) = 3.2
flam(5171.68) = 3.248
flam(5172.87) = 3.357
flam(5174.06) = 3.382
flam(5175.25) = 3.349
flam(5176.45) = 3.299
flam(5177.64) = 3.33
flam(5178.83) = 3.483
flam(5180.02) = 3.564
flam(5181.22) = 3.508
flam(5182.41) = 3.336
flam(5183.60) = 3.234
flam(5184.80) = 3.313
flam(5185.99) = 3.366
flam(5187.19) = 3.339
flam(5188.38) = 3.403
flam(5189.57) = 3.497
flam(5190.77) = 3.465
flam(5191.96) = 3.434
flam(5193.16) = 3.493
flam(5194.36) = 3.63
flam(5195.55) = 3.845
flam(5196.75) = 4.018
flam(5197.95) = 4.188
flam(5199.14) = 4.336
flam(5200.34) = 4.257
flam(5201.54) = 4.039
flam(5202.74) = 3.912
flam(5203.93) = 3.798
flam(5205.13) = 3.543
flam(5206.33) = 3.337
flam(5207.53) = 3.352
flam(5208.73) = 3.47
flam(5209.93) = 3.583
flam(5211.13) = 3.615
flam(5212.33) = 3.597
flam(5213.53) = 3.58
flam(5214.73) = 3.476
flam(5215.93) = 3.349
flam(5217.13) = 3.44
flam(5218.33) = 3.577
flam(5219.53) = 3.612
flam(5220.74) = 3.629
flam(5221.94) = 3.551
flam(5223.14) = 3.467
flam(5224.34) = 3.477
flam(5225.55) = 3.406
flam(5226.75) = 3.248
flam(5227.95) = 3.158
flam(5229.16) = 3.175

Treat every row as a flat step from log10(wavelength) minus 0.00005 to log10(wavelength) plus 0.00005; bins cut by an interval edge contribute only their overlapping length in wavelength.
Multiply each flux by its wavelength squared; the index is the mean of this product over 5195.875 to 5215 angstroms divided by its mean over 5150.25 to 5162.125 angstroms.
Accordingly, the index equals 1.1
